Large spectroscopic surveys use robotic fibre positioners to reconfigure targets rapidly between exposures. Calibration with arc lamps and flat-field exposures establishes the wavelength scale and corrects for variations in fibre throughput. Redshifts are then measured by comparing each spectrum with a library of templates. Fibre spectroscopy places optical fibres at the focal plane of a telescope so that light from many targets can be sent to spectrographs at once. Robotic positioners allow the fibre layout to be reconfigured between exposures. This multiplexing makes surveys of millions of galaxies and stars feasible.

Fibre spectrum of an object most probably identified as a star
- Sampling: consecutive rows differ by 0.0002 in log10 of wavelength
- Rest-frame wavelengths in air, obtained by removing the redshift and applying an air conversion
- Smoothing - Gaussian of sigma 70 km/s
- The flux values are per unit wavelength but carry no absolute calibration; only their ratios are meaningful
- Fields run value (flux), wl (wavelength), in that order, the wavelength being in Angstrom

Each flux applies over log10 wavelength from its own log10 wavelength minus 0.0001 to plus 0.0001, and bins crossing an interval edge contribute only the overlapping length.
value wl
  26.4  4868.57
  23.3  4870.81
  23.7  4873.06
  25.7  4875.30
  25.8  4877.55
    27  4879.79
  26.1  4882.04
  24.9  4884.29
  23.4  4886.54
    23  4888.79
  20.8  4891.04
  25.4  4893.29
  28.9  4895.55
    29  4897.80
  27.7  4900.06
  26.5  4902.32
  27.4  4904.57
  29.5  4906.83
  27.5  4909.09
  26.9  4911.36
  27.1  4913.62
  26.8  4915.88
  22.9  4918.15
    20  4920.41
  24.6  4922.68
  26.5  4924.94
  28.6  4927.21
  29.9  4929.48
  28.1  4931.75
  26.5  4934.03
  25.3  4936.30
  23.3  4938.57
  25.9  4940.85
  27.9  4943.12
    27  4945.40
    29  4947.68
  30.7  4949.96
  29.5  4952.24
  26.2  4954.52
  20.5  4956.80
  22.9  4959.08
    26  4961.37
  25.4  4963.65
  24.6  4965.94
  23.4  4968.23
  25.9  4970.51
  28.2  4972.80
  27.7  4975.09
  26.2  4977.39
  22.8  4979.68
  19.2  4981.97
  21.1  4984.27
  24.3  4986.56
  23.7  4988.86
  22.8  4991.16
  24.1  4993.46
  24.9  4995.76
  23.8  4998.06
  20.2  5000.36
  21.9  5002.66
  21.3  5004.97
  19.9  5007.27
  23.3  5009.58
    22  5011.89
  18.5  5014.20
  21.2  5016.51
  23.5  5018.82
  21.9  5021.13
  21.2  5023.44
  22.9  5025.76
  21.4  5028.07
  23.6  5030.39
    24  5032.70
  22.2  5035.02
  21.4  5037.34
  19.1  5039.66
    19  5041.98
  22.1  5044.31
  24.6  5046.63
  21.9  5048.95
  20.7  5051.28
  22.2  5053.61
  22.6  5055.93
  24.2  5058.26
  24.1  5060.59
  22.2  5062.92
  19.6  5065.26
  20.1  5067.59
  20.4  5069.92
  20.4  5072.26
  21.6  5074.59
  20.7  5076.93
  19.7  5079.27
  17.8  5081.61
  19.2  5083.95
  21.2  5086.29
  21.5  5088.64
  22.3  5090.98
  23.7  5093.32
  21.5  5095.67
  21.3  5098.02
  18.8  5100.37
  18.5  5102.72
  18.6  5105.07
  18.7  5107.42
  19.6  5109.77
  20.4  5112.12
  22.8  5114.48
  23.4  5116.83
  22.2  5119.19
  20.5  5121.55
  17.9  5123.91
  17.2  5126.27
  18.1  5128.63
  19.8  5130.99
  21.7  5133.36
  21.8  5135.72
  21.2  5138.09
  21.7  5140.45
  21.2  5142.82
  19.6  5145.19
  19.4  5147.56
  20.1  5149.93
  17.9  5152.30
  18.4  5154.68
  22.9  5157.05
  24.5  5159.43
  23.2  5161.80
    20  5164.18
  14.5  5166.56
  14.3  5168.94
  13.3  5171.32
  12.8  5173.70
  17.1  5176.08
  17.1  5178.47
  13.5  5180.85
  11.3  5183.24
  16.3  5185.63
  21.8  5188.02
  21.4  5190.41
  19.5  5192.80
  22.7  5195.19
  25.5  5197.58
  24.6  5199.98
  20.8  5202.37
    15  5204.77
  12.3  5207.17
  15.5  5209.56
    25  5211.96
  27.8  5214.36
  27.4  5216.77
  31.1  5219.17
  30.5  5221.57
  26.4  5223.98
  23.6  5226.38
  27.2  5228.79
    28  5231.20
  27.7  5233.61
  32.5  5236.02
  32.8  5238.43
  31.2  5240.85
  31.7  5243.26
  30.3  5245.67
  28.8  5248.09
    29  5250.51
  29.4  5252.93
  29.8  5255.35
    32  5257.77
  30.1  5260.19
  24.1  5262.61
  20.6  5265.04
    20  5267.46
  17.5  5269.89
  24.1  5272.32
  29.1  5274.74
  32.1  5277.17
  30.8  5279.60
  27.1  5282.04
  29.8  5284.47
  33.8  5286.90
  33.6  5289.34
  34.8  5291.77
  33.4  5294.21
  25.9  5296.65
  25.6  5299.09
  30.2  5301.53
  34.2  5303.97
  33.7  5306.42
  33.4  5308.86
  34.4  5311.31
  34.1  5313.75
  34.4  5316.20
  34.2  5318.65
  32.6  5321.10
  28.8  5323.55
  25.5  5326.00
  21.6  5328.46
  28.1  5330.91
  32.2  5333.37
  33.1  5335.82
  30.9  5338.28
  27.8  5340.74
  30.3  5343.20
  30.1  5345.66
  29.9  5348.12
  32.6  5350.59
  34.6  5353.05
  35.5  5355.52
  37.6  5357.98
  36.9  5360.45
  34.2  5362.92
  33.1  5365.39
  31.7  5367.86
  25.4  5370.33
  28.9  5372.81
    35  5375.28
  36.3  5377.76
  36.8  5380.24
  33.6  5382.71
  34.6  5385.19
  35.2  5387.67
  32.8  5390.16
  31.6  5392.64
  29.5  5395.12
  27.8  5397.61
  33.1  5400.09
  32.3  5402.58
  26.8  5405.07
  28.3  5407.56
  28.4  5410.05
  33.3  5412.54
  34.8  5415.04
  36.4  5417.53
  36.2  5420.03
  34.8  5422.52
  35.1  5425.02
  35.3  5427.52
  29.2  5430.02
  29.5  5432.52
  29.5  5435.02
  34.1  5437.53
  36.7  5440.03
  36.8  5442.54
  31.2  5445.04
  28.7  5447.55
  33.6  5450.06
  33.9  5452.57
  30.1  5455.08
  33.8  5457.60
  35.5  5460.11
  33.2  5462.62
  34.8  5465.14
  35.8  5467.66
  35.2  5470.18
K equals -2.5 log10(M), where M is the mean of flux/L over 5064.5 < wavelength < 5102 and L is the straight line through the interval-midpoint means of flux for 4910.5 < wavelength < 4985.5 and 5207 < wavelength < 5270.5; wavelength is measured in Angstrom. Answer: 0.27 mag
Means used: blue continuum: 25.6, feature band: 20.6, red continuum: 27.1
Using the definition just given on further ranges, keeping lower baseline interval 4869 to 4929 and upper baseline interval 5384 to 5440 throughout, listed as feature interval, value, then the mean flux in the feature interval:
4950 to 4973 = 0.05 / 25.4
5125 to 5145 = 0.38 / 20.3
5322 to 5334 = 0.15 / 27.1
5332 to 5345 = 0.02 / 30.8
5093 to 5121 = 0.34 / 20.7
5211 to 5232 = 0.09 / 27.5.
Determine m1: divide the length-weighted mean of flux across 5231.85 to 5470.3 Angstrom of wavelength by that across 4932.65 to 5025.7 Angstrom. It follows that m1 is 1.3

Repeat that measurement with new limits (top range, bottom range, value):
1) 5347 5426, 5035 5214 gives 1.64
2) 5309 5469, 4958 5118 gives 1.47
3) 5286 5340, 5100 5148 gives 1.55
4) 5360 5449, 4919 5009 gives 1.31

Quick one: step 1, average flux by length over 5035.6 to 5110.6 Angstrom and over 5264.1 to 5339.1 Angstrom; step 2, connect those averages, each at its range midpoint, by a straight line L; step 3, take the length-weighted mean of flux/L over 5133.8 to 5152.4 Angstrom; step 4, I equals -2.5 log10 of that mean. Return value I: 0.15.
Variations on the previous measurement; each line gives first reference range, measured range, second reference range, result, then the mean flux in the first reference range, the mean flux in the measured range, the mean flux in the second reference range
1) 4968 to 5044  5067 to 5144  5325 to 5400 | 0.22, 22.6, 20.5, 31.8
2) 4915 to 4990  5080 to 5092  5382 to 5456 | 0.33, 25.5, 20.3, 32.4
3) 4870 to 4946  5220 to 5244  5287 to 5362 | 0.05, 26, 29.1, 31.7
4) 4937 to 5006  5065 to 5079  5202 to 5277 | 0.23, 24.7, 20.5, 26.3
